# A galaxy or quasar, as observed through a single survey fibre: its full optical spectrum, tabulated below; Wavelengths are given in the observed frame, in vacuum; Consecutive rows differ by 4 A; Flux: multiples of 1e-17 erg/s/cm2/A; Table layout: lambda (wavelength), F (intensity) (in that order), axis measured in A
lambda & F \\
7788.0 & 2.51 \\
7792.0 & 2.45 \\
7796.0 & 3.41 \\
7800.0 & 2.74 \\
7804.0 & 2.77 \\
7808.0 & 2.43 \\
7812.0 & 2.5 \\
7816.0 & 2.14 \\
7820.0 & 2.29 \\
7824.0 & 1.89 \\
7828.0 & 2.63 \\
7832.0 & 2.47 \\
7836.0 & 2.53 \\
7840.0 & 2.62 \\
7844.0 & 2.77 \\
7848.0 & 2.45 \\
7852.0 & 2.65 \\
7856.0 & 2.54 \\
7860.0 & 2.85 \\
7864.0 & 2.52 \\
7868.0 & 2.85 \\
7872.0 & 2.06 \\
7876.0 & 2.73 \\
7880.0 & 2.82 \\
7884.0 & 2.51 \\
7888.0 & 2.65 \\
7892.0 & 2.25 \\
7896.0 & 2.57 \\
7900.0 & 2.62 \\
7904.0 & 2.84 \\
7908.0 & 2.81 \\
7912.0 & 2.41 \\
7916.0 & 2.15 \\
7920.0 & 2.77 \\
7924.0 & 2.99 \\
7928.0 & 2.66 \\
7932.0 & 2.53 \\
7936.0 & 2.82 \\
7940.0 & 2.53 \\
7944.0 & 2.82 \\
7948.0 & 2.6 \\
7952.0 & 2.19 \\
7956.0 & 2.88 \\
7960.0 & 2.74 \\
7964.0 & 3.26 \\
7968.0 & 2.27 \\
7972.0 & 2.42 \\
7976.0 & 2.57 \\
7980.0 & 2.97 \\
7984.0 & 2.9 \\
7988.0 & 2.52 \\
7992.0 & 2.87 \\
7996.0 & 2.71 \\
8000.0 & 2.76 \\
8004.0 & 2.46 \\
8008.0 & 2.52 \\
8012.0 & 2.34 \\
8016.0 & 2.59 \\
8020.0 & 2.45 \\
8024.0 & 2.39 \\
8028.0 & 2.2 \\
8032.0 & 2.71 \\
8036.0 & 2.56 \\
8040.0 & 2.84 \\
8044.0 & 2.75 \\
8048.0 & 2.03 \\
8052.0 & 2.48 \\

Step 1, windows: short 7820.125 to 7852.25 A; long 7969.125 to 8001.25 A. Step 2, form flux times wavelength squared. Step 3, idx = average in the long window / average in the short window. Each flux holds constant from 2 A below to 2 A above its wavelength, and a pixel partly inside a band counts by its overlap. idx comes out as 1.1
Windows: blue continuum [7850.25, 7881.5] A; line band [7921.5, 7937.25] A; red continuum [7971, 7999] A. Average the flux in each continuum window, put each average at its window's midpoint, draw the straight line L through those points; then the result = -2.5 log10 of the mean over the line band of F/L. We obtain -0.03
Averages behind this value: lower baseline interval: 2.62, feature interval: 2.75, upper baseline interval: 2.72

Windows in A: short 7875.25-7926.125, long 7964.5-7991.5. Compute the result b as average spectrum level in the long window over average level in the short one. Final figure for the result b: 1.0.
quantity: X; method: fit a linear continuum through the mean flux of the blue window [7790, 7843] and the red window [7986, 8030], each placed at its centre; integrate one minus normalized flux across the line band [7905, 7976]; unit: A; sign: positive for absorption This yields -3.1 A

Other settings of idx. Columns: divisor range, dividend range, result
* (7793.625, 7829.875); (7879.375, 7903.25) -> 1.04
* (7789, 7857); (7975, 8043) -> 1.08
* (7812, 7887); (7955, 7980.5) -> 1.11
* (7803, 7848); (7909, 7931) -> 1.09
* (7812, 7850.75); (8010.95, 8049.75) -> 1.08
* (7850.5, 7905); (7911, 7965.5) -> 1.04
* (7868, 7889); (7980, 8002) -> 1.11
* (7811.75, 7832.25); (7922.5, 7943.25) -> 1.21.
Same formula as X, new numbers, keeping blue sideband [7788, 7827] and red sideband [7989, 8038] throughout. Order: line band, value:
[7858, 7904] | -1.3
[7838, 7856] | -0.7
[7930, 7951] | -0.8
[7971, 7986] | -1.1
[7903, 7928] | -1.2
